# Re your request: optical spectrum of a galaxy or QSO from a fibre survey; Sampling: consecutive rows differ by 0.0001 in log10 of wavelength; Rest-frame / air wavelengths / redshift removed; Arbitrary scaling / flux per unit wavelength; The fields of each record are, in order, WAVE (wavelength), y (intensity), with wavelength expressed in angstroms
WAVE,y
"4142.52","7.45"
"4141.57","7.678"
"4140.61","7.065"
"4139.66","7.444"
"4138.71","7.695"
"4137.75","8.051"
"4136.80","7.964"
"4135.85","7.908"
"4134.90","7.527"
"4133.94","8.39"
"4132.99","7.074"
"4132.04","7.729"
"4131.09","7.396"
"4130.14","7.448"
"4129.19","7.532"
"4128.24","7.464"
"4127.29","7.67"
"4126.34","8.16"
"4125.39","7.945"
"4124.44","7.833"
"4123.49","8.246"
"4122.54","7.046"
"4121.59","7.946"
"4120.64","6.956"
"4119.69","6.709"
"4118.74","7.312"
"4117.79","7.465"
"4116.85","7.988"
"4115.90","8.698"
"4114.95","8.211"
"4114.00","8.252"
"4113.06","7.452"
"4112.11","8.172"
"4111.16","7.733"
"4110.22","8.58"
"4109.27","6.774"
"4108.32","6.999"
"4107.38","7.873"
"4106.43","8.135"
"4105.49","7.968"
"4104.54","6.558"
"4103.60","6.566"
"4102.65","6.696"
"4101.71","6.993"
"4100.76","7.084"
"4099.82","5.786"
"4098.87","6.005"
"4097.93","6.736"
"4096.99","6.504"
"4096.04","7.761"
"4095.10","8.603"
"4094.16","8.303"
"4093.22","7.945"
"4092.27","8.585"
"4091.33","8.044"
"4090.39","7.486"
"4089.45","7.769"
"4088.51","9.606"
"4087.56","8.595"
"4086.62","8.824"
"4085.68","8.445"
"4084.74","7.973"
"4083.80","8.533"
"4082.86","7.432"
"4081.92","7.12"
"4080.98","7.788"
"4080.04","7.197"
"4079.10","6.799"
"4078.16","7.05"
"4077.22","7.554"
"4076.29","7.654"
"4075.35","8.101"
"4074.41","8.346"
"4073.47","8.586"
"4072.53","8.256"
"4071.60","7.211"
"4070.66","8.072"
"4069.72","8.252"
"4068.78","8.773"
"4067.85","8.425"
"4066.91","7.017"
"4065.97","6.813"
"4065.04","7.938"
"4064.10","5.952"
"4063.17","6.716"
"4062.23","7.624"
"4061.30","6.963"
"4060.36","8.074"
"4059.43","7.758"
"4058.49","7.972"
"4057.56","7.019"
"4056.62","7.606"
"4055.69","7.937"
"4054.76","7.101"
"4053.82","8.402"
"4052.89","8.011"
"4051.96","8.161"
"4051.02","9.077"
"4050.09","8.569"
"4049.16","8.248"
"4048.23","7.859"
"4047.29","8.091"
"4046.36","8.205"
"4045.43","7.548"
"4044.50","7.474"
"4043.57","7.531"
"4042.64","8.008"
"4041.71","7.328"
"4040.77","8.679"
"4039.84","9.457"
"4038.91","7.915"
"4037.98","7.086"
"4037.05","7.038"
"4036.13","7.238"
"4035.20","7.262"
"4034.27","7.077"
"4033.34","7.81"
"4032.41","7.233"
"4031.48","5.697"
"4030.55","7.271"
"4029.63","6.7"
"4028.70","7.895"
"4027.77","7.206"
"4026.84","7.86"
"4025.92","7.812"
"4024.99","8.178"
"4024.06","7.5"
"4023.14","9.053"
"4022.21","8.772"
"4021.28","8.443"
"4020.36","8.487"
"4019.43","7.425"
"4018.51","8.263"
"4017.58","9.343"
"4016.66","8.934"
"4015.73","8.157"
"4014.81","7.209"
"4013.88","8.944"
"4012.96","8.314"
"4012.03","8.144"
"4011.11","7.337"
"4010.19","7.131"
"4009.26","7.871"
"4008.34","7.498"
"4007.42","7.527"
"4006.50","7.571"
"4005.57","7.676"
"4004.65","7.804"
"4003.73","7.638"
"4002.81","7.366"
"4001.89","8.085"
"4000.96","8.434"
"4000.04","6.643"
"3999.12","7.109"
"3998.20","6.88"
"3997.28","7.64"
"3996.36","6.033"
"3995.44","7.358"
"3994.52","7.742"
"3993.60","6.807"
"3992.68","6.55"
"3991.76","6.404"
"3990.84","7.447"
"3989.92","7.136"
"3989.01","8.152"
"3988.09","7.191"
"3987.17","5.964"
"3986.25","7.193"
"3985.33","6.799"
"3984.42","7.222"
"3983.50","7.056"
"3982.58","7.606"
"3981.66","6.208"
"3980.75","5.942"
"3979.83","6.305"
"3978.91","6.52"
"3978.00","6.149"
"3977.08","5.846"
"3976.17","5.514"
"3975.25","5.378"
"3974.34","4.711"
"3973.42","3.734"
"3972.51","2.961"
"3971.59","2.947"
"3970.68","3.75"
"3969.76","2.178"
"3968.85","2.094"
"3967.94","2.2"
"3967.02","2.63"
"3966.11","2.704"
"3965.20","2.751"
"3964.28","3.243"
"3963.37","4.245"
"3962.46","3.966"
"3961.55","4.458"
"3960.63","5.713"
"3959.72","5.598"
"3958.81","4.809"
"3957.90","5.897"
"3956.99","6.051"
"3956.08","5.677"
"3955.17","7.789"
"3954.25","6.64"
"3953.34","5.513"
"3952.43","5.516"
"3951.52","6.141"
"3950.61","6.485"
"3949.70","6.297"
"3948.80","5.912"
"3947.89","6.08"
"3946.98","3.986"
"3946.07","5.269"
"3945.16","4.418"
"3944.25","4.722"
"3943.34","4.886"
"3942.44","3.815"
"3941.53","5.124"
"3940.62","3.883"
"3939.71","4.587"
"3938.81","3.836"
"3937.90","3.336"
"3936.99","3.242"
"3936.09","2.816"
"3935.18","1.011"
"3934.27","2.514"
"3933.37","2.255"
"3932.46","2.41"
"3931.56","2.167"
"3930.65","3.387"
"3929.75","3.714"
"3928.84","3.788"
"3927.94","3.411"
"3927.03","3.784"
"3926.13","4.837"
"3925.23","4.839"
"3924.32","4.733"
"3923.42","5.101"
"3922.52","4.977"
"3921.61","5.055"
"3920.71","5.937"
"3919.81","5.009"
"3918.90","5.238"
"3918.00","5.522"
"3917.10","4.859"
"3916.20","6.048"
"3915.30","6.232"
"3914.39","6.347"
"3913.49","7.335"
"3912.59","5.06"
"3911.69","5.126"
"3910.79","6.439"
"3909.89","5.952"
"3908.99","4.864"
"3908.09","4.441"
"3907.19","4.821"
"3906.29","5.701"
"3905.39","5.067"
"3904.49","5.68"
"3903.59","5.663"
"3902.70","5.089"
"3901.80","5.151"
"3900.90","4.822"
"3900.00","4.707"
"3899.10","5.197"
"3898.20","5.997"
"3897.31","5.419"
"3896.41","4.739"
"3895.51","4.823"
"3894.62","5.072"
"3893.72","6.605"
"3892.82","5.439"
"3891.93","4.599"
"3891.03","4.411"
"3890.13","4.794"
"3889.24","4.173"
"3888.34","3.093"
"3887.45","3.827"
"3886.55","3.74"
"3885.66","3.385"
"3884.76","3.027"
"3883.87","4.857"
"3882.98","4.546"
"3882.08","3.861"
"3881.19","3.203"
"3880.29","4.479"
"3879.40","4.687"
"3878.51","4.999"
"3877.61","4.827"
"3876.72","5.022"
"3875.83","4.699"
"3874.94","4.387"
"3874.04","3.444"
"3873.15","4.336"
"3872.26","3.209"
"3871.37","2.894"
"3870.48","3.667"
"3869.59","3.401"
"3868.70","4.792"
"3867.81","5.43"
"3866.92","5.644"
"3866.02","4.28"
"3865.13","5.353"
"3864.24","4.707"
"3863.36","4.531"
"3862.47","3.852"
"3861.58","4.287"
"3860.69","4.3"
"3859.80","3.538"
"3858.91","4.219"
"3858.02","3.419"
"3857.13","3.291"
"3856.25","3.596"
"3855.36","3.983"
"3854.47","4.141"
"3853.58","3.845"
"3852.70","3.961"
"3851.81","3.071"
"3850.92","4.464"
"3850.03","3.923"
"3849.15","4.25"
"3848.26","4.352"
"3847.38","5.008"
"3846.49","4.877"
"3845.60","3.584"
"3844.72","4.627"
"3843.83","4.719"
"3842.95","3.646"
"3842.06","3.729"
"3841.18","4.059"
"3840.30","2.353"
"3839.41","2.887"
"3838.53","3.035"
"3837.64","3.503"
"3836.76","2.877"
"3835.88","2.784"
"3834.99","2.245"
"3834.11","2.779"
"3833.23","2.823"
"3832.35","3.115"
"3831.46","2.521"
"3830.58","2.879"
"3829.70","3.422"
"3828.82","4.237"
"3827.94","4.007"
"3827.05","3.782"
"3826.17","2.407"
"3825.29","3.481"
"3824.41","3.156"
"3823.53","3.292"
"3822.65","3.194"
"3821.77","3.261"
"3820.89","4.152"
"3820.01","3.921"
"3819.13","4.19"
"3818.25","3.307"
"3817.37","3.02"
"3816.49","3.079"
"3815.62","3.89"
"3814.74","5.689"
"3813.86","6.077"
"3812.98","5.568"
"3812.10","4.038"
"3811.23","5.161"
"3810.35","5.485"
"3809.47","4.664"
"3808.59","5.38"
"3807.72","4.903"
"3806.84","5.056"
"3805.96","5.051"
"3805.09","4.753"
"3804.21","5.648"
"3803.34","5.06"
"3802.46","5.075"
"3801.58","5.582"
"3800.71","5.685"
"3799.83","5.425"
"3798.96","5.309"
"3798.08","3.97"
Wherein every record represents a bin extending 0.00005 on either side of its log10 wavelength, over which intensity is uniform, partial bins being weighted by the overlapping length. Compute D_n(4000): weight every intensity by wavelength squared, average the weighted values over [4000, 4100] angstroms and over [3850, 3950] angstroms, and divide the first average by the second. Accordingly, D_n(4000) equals 1.9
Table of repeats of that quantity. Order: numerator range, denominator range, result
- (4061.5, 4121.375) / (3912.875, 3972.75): 1.84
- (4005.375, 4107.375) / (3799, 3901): 2.05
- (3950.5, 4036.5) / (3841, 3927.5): 1.49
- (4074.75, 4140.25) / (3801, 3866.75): 2.19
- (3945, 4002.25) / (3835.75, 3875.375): 1.52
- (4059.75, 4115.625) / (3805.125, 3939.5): 2.00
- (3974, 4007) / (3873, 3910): 1.54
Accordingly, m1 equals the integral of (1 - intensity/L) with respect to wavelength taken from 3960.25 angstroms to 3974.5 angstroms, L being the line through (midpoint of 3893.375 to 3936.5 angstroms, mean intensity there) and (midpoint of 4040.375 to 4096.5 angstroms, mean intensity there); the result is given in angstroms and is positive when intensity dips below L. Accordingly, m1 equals 6.1 angstroms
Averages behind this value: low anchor 4.78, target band 3.35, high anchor 7.88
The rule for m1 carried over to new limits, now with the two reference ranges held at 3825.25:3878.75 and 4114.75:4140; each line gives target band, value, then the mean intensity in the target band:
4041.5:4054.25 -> -2.83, 8.05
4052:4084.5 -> -3.74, 7.66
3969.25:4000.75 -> -2.37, 6.16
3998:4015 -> -4.66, 7.66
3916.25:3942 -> 4.74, 4.01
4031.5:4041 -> -1.68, 7.57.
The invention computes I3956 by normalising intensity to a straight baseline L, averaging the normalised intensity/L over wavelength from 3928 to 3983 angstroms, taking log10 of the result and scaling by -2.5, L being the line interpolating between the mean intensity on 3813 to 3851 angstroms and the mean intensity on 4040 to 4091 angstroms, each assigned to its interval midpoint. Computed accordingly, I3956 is 0.298 mag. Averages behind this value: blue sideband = 3.66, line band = 4.48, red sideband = 7.85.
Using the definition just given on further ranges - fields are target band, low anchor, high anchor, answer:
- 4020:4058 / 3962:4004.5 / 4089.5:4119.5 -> -0.19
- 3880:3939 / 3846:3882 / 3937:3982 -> -0.03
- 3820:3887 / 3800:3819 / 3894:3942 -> 0.24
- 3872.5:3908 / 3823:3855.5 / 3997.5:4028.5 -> 0.04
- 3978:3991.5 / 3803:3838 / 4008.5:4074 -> -0.01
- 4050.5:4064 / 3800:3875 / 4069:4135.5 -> -0.09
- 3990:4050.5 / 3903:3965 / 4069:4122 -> -0.21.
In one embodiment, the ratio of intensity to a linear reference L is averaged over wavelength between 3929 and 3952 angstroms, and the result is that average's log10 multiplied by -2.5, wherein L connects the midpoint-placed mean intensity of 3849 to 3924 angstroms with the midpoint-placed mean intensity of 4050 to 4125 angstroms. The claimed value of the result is 0.32 mag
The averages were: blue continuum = 4.67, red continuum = 7.68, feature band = 4.09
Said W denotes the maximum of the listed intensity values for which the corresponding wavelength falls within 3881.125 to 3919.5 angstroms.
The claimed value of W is 7.335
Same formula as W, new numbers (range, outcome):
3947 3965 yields 7.789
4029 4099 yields 9.606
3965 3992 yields 8.152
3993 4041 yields 9.457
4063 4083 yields 8.773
